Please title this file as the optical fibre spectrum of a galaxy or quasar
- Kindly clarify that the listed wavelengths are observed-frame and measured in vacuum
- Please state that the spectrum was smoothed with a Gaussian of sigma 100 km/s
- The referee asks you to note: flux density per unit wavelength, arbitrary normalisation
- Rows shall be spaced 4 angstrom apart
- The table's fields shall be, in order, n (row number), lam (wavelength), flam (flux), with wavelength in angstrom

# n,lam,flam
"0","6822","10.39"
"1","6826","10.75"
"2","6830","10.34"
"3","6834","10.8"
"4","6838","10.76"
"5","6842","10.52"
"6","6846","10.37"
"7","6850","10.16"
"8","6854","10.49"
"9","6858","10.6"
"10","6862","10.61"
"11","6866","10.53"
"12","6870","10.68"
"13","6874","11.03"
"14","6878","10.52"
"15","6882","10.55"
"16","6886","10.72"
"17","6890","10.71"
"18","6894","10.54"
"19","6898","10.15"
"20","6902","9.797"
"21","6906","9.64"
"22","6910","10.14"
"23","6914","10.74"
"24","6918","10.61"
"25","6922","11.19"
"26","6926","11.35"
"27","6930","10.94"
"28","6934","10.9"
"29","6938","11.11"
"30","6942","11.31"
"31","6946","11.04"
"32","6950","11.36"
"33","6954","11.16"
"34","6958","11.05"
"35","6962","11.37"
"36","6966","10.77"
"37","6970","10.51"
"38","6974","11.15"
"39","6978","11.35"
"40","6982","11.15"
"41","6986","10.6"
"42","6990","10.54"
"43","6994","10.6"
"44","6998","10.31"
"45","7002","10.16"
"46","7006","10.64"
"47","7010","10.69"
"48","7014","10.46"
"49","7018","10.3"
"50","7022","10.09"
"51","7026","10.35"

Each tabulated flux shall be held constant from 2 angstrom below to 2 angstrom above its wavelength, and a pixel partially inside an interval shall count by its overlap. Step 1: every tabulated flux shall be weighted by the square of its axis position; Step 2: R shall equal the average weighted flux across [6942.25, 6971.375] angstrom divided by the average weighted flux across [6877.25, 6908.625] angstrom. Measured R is 1.09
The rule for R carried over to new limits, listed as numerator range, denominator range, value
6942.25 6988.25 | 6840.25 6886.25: 1.08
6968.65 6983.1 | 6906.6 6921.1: 1.08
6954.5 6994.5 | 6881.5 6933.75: 1.06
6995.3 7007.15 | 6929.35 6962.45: 0.95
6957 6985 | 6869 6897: 1.06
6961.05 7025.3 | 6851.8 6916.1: 1.05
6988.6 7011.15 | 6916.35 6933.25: 0.97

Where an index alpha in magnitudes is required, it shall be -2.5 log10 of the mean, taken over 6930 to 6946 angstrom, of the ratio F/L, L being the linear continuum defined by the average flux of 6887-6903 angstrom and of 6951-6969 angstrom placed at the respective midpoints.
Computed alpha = -0.02 mag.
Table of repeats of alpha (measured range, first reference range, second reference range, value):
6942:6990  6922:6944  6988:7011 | -0.02 mag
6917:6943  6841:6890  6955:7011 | -0.04 mag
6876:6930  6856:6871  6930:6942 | 0.03 mag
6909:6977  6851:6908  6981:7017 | -0.05 mag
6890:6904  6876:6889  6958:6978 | 0.04 mag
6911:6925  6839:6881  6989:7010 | -0.03 mag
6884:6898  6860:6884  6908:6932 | 0.01 mag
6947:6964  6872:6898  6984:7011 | -0.07 mag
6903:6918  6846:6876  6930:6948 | 0.07 mag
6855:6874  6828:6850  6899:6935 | -0.01 mag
